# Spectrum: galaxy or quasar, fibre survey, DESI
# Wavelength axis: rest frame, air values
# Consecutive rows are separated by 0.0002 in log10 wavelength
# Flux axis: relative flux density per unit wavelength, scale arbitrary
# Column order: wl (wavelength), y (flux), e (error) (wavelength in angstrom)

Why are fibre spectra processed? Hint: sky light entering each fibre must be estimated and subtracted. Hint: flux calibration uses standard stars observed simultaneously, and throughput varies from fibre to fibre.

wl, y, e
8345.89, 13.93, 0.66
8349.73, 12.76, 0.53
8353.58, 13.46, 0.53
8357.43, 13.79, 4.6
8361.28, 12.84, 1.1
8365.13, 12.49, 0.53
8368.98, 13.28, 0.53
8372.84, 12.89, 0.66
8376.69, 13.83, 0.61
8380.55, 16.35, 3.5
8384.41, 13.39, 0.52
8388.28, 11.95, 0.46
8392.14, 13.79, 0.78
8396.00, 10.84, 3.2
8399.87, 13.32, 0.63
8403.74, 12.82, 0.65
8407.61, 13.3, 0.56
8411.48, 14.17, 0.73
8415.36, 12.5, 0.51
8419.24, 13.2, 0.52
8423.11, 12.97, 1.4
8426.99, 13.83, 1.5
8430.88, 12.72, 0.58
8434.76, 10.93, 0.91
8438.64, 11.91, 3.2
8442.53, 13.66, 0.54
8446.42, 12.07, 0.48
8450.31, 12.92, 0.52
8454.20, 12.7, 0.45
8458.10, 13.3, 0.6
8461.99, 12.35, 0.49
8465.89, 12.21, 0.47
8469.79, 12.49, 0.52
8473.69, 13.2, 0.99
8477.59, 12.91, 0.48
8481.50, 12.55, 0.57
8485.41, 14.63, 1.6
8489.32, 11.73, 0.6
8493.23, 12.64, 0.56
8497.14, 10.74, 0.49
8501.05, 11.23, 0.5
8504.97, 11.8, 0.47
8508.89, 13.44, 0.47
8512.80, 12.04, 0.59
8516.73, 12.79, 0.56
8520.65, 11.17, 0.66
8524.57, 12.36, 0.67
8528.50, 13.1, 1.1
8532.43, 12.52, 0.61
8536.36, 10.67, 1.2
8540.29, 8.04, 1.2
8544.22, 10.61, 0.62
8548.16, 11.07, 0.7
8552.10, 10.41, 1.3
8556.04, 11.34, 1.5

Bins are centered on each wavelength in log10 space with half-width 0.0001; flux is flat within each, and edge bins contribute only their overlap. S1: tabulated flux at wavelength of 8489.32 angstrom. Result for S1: 11.73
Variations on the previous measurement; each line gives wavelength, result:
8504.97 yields 11.8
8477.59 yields 12.91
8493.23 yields 12.64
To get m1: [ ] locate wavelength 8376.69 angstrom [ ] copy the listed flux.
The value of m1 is 13.83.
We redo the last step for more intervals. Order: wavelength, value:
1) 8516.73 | 12.79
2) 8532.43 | 12.52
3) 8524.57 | 12.36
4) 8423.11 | 12.97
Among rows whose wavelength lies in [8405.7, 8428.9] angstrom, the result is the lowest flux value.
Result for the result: 12.5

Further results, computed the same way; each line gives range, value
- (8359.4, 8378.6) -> 12.49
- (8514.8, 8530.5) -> 11.17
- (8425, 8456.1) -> 10.93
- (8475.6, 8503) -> 10.74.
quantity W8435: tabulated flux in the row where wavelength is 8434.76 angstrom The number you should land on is 10.93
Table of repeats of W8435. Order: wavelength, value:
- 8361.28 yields 12.84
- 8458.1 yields 13.3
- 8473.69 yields 13.2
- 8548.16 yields 11.07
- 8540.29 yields 8.04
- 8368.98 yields 13.28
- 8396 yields 10.84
